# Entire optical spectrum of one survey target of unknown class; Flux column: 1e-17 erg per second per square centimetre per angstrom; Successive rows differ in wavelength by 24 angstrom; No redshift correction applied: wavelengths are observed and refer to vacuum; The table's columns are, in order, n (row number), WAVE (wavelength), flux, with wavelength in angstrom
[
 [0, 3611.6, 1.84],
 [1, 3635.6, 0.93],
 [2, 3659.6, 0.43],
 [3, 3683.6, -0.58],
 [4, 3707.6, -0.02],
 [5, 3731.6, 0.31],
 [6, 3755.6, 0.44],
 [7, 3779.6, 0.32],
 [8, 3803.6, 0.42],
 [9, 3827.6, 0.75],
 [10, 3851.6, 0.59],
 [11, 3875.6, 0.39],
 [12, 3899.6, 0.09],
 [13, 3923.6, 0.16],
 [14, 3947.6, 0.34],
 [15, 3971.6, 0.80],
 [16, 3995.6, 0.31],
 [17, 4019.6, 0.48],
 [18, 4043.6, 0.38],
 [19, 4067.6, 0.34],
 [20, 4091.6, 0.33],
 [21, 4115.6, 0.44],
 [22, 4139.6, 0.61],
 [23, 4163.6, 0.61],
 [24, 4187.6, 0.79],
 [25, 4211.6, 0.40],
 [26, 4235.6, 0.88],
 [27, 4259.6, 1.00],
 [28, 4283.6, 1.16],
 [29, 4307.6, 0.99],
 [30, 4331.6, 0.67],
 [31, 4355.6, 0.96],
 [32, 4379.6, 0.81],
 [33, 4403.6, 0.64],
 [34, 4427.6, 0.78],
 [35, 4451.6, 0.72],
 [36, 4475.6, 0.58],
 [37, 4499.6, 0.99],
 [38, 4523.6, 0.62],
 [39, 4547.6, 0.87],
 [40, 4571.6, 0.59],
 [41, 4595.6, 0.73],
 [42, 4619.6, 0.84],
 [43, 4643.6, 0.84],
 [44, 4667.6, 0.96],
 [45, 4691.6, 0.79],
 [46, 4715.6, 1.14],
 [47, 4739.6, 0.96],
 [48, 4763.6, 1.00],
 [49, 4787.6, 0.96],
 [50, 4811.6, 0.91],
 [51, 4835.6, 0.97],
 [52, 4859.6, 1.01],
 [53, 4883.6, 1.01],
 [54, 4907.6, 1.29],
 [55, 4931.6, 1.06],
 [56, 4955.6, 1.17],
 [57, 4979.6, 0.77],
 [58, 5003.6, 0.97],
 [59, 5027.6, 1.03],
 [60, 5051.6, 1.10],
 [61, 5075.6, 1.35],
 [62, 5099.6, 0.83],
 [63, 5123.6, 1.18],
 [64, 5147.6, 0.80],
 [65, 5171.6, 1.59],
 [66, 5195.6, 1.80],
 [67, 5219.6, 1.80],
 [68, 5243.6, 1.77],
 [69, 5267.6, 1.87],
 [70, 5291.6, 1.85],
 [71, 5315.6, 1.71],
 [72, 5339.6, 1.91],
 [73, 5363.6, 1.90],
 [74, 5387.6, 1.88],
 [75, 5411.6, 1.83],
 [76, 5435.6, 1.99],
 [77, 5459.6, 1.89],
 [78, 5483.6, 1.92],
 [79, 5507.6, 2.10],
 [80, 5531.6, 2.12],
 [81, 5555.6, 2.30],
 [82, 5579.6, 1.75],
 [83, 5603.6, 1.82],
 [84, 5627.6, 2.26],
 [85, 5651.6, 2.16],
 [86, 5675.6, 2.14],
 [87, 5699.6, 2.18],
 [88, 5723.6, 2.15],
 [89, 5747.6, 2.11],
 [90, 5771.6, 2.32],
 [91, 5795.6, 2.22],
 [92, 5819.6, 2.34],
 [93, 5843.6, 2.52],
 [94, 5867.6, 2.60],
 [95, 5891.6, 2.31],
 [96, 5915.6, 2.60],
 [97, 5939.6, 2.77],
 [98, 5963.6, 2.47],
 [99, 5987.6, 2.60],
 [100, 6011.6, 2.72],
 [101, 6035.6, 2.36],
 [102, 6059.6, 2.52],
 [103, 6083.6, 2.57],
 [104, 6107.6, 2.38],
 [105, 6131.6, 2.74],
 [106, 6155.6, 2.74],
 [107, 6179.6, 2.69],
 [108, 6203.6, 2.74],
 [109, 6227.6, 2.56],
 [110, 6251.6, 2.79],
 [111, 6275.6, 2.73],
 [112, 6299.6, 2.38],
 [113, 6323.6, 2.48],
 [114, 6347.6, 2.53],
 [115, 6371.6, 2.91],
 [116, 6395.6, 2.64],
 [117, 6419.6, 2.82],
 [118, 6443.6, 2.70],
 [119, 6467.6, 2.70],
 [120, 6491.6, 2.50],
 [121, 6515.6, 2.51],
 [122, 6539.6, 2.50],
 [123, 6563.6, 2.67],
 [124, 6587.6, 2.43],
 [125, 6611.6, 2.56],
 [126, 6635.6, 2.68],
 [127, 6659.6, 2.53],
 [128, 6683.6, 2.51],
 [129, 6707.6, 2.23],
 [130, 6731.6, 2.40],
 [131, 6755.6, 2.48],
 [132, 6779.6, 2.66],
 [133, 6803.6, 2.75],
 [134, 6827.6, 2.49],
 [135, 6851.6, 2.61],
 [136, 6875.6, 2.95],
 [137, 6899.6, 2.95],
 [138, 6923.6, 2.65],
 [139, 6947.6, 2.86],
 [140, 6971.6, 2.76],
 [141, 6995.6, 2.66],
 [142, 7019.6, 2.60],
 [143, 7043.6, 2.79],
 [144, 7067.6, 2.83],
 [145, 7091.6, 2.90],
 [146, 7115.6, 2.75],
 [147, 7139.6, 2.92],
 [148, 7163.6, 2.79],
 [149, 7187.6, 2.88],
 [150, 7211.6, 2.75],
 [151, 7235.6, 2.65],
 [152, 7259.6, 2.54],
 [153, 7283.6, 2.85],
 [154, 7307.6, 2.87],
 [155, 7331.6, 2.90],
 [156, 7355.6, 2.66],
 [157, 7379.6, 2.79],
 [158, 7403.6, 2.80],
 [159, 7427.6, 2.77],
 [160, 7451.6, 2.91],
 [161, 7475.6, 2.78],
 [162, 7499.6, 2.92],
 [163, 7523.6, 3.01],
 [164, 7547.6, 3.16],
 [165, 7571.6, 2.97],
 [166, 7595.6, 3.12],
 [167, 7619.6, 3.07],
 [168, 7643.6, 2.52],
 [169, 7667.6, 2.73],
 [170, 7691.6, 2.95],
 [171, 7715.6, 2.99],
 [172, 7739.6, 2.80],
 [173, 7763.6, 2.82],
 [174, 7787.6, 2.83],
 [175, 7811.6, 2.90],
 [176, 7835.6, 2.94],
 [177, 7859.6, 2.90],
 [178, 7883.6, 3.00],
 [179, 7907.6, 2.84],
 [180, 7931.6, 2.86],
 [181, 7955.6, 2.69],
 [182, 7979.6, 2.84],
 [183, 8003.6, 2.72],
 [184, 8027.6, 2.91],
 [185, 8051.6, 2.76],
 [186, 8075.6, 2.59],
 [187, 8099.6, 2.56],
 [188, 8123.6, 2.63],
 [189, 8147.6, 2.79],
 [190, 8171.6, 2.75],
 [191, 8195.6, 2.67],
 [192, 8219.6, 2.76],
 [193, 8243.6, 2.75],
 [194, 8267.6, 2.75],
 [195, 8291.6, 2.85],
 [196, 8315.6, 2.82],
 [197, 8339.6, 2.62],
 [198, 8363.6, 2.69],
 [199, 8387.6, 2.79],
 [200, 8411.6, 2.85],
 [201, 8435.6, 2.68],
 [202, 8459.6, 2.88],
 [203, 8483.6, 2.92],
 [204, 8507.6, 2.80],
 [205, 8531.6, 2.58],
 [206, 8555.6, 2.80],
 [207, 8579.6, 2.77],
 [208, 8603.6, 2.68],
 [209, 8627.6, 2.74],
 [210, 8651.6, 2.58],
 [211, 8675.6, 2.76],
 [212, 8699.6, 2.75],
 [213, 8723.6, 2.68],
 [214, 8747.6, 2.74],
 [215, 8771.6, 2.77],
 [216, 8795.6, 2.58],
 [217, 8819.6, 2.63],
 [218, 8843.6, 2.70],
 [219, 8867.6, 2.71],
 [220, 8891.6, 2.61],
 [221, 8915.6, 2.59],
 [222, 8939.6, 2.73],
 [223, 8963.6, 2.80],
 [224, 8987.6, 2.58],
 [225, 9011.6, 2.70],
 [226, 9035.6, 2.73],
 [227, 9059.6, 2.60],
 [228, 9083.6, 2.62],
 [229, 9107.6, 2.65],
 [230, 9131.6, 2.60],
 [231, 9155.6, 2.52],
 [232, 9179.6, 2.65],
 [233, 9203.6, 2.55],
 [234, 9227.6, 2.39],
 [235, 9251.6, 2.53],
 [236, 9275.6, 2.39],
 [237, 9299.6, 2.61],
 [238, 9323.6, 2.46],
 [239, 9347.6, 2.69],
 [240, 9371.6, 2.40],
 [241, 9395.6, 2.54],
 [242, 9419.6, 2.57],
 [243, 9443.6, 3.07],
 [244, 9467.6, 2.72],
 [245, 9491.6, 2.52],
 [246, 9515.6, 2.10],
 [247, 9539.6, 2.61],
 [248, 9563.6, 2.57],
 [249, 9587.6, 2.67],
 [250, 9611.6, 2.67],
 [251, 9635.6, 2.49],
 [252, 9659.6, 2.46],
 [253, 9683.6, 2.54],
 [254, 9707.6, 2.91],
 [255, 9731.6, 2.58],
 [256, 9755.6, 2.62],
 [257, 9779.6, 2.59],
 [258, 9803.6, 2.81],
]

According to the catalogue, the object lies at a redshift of 0.30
